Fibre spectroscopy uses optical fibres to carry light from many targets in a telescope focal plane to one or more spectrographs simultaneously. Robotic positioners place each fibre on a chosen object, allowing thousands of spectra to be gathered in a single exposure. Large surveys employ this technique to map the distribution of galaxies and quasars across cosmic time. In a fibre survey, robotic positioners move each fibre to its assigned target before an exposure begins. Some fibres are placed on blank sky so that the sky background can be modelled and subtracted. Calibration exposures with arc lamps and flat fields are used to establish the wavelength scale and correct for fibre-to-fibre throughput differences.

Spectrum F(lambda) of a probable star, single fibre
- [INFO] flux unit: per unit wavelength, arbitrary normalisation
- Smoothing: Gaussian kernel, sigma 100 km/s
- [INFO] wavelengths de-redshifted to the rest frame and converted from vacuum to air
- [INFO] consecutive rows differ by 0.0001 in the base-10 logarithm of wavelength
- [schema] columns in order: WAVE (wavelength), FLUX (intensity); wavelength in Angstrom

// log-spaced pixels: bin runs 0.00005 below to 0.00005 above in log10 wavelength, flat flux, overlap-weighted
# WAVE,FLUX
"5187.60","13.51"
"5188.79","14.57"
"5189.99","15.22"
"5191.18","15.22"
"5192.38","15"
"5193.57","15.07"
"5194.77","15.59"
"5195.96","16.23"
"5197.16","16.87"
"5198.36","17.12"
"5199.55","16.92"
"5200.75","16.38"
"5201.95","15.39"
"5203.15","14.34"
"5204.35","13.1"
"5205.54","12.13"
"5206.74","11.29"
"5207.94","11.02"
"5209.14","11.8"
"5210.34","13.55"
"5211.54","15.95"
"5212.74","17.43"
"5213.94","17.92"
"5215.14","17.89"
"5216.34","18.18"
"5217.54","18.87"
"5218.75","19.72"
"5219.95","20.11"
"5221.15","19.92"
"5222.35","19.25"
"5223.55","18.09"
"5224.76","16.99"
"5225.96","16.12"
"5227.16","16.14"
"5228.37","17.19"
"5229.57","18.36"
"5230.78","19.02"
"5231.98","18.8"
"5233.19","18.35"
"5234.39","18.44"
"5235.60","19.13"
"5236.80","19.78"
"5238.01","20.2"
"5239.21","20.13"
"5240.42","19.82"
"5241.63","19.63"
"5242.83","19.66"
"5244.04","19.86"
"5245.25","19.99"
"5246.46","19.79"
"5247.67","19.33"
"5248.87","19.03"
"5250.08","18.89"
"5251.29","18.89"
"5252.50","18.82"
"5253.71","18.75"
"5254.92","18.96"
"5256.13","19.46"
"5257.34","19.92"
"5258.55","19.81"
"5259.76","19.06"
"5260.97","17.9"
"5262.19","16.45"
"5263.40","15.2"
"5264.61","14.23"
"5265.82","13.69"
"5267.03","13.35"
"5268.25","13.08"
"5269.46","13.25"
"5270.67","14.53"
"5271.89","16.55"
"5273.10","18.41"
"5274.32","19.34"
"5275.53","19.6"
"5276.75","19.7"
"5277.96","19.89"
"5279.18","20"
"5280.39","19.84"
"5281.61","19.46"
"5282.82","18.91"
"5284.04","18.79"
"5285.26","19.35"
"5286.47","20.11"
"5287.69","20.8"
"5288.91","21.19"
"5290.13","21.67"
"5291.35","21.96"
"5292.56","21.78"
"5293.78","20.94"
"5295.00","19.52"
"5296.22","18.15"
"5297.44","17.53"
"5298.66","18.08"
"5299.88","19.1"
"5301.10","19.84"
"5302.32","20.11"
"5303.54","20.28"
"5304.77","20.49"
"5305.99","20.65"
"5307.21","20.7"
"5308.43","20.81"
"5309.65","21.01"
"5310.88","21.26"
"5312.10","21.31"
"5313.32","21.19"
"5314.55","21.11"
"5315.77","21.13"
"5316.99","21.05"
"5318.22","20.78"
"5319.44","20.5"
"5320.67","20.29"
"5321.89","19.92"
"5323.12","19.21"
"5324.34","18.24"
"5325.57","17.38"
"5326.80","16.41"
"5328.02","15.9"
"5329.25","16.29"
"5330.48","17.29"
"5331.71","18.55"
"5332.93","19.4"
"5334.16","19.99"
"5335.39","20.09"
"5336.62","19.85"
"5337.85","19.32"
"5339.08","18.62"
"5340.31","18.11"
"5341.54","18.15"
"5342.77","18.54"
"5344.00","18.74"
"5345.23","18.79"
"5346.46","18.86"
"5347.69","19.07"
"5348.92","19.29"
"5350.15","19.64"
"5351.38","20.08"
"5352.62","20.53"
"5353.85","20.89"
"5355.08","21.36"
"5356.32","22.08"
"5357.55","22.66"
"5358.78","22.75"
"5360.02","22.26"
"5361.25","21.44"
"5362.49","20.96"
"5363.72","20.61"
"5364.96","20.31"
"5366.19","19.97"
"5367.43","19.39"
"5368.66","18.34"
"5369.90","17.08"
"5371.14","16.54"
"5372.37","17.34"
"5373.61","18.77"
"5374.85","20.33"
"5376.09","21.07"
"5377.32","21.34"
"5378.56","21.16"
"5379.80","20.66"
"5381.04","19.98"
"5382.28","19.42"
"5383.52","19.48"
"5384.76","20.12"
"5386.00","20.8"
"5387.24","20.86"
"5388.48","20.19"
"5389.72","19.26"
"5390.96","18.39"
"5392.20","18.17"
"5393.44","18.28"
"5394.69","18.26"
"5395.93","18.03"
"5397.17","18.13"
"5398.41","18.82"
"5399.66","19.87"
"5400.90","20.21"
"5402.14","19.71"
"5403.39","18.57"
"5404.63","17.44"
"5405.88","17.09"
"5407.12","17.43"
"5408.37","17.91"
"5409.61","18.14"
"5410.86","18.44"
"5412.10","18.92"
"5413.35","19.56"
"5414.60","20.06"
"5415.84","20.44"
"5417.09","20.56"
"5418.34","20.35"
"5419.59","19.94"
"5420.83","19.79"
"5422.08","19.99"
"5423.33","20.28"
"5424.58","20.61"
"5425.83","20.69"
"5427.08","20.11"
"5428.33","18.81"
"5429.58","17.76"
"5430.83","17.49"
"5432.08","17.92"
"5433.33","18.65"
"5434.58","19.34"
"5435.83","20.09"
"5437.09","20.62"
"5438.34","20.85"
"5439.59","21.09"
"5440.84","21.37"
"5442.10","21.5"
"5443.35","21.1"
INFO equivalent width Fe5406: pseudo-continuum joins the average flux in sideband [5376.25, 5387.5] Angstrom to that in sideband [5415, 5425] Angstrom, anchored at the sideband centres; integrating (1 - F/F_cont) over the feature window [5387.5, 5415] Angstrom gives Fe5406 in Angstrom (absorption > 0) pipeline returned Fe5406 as 2.22 Angstrom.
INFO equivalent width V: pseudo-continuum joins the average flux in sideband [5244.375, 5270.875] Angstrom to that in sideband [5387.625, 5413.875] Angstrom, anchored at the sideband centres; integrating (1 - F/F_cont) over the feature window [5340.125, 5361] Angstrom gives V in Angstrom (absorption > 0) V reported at -2.2 Angstrom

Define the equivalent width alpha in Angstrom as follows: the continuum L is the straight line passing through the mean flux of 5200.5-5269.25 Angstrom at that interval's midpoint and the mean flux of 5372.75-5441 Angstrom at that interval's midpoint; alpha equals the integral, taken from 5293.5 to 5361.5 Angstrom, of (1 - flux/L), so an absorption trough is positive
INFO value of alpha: -4.4 Angstrom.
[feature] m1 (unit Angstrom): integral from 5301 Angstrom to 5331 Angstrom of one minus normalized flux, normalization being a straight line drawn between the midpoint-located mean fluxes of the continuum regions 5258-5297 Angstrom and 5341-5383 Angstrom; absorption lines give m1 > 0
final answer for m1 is -1.1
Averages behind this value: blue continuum 18.3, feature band 19.7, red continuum 20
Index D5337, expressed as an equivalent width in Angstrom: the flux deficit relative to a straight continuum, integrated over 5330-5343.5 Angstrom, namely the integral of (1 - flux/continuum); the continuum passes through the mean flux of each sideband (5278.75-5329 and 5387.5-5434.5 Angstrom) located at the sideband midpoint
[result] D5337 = 0.5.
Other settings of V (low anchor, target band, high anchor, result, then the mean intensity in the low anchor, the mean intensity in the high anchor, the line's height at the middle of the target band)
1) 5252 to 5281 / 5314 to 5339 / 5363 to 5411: -1.1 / 17.5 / 19.1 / 18.3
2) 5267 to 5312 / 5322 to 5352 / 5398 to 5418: 0.9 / 19.3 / 19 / 19.2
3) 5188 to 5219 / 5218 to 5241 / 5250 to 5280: -3.4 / 15.4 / 17.5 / 16.3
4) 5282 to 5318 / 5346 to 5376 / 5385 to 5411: -1.1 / 20.3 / 18.8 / 19.4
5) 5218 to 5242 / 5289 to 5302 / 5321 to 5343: -1.0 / 18.7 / 18.4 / 18.5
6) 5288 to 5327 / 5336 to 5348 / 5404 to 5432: 0.6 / 20.2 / 19.2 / 19.8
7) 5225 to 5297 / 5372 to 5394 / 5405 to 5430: -0.7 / 18.6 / 19.3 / 19.2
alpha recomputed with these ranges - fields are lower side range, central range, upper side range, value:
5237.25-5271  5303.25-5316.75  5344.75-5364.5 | -0.99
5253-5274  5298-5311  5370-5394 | -1.84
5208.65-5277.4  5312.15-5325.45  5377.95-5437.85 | -1.22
